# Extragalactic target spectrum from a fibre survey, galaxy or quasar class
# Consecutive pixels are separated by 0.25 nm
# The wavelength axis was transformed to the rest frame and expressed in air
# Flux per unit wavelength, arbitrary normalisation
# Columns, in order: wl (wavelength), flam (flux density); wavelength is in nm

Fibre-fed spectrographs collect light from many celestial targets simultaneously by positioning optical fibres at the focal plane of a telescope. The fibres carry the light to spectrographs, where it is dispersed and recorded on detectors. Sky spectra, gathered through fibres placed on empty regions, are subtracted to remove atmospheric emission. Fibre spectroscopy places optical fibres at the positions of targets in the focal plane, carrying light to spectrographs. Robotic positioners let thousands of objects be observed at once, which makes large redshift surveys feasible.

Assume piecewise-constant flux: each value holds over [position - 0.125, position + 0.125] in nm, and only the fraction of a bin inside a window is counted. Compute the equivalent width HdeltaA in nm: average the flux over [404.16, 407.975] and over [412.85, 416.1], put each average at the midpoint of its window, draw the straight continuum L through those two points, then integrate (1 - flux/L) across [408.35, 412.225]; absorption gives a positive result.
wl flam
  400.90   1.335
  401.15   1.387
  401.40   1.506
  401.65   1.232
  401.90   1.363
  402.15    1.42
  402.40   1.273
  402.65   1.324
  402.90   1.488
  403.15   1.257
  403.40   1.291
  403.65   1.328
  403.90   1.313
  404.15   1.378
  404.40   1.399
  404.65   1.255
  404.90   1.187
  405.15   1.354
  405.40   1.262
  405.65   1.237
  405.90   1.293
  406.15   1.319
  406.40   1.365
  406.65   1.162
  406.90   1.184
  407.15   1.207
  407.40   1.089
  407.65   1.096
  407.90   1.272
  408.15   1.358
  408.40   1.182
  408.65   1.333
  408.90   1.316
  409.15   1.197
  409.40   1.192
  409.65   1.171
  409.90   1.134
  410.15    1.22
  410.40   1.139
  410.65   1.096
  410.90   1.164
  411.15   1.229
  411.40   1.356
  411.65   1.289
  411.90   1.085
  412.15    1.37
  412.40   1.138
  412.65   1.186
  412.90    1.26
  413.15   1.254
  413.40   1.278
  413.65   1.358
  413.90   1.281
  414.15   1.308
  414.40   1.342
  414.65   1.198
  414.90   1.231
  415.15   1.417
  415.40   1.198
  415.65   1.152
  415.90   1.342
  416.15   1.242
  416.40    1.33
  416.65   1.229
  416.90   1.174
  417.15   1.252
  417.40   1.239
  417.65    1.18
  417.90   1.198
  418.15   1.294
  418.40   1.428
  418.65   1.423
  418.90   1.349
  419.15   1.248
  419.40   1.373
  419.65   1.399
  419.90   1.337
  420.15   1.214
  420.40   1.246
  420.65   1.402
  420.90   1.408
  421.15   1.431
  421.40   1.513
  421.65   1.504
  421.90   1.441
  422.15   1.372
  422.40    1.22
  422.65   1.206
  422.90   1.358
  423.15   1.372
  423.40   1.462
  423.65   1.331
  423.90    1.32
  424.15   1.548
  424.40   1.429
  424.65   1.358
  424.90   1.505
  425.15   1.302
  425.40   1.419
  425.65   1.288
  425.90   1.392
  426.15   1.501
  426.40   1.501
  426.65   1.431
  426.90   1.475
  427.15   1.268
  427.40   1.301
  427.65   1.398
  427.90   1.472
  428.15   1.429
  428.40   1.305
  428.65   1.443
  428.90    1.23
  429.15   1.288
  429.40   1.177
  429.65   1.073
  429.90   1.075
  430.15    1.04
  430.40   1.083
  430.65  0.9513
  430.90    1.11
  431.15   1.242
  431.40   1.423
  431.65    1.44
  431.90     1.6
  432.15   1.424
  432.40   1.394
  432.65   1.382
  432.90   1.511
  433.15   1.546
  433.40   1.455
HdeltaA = 0.15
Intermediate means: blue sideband 1.25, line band 1.22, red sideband 1.28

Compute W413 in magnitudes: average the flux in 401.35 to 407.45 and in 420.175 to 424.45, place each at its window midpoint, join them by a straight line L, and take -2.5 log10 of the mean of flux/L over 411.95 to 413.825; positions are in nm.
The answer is 0.07 mag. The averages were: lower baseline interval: 1.3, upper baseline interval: 1.38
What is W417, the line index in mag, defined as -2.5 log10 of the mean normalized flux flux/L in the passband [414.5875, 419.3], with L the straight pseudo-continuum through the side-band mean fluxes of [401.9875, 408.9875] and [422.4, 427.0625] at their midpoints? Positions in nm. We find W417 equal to 0.06 mag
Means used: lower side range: 1.28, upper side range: 1.39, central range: 1.27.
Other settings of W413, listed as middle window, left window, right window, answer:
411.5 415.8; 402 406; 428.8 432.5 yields 0.03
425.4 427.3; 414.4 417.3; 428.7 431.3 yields -0.20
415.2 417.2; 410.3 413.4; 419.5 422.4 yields 0.04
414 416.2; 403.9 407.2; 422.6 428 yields 0.05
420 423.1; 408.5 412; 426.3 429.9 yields -0.06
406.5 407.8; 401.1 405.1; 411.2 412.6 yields 0.12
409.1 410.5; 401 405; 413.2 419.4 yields 0.12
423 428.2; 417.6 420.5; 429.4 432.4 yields -0.11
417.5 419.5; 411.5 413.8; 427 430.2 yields -0.04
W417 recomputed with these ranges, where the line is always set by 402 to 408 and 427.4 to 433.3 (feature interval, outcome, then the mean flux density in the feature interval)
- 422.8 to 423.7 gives -0.07 mag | 1.39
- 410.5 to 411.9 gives 0.07 mag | 1.21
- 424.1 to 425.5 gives -0.10 mag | 1.42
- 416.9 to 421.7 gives -0.03 mag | 1.33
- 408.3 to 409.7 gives 0.04 mag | 1.24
